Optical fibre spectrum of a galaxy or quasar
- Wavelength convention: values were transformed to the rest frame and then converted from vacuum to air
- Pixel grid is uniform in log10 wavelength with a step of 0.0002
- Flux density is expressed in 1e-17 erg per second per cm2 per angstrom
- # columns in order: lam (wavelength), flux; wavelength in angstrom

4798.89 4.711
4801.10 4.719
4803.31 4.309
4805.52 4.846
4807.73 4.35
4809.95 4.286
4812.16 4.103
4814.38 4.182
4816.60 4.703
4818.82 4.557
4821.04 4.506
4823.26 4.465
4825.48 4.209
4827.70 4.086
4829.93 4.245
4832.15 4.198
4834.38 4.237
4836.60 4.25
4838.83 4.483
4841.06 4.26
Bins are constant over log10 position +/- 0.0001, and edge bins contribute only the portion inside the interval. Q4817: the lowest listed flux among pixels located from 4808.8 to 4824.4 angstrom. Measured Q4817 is 4.103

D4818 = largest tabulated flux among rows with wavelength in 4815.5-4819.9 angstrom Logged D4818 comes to 4.703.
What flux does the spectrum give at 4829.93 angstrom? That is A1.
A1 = 4.245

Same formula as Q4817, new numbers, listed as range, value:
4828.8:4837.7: 4.198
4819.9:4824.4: 4.465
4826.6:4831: 4.086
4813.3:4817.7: 4.182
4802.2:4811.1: 4.286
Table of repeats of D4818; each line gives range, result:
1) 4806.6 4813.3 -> 4.35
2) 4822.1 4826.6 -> 4.465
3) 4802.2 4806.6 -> 4.846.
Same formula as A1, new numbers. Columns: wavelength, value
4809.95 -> 4.286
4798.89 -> 4.711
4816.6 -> 4.703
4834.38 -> 4.237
